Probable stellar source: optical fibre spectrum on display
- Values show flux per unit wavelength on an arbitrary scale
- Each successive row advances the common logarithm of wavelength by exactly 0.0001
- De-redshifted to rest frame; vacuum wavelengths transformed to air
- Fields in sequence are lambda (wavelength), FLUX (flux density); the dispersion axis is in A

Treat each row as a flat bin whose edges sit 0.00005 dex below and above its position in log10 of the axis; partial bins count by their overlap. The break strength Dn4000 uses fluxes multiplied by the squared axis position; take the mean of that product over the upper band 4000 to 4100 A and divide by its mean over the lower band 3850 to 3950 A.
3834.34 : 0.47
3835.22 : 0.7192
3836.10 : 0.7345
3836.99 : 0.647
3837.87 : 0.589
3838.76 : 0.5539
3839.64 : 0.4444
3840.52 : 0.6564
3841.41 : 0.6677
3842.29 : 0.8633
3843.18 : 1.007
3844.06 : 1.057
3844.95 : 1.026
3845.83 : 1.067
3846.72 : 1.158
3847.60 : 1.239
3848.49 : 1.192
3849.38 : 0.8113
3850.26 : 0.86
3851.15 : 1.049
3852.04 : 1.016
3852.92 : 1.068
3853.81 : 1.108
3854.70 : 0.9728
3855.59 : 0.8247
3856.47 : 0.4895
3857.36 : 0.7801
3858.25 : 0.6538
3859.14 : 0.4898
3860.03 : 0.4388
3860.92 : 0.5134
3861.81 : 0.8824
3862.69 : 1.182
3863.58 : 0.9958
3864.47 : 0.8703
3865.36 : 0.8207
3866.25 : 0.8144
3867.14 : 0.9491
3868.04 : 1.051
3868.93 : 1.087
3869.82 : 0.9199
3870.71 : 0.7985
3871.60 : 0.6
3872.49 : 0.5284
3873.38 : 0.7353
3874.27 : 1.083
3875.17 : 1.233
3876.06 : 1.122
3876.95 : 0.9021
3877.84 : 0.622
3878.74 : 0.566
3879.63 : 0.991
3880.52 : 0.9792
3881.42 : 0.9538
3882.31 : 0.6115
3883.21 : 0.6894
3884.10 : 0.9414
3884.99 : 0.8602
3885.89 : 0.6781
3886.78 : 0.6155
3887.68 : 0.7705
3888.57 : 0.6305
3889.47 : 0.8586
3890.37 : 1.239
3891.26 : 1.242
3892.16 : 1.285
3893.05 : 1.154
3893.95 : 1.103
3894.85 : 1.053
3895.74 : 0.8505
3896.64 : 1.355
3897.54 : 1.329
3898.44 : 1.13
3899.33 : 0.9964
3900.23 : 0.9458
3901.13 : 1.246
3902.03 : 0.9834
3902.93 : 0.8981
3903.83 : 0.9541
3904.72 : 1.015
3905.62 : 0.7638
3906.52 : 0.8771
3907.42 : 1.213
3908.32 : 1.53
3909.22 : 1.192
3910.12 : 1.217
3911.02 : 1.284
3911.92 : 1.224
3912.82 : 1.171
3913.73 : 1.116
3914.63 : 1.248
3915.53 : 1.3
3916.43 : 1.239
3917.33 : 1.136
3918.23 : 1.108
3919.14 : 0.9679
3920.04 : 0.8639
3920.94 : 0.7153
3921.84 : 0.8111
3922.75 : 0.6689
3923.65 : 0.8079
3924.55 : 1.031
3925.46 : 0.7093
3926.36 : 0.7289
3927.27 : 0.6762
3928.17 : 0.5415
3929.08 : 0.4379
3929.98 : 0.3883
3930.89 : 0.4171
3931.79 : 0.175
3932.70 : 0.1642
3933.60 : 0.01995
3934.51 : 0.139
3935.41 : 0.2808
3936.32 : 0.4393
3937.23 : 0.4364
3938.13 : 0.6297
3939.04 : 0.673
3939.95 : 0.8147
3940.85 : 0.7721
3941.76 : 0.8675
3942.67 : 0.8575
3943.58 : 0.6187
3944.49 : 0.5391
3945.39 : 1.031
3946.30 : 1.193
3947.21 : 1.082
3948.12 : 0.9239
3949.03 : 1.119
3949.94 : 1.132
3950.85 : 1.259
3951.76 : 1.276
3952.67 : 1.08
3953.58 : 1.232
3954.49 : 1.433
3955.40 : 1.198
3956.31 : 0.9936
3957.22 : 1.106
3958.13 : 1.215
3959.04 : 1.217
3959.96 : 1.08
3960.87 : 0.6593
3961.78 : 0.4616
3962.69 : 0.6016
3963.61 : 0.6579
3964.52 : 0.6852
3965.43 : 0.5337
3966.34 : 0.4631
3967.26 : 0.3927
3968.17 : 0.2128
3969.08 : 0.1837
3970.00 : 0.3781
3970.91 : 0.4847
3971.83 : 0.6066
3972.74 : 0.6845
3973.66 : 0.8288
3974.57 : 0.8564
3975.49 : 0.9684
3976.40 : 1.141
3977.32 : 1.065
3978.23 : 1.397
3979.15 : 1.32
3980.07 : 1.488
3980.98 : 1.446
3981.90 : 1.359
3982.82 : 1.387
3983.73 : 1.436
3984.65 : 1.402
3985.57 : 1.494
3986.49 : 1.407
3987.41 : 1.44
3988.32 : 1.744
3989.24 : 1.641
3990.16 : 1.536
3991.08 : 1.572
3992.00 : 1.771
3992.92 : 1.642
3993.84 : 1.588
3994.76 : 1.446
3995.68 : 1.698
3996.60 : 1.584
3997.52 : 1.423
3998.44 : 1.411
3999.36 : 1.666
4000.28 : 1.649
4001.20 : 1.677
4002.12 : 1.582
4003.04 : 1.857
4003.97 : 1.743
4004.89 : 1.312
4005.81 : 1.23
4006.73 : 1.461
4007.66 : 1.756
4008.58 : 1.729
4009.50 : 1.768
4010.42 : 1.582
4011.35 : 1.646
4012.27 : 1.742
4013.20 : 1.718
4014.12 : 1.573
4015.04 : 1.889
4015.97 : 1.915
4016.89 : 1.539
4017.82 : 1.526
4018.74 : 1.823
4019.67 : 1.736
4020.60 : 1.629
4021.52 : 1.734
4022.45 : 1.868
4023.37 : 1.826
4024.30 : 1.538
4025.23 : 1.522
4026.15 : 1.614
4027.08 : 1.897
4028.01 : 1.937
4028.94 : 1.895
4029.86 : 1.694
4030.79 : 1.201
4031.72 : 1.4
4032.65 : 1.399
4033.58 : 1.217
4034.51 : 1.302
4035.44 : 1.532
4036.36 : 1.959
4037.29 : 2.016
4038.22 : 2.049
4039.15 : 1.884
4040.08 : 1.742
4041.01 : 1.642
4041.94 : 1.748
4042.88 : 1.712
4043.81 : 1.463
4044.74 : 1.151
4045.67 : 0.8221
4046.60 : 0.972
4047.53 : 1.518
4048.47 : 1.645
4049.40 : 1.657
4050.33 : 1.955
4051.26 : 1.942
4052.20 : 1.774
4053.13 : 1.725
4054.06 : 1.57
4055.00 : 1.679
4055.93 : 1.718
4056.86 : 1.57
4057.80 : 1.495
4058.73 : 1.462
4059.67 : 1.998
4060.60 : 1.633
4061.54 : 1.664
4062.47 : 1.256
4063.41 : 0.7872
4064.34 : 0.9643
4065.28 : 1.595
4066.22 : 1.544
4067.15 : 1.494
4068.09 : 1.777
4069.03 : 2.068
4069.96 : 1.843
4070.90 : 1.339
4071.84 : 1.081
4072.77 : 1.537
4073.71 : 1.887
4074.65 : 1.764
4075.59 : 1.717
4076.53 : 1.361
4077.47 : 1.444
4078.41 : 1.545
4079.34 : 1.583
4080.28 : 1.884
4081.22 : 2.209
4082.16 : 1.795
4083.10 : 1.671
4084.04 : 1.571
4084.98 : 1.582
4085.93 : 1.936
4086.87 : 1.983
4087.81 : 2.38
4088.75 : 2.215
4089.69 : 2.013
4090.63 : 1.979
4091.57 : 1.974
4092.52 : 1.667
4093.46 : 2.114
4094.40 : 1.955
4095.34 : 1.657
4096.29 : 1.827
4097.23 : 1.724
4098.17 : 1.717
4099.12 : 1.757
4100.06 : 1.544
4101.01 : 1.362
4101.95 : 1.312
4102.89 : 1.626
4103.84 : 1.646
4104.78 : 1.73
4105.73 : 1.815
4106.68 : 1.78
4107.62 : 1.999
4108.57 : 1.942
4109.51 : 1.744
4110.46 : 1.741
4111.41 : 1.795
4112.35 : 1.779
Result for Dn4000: 2.06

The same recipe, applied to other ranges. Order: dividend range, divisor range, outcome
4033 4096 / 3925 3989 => 2.03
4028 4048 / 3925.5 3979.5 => 2.13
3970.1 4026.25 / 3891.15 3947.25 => 1.77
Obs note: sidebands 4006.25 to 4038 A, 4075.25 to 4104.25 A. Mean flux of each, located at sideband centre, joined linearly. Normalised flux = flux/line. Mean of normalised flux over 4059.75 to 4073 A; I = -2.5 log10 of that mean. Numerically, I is 0.167 mag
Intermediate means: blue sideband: 1.67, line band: 1.49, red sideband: 1.77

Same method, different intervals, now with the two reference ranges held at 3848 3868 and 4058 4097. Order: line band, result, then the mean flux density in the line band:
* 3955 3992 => 0.26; 1.03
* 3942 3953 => 0.20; 1.01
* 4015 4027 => -0.15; 1.7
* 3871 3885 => 0.12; 0.838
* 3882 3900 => 0.02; 0.972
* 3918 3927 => 0.31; 0.831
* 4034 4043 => -0.14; 1.76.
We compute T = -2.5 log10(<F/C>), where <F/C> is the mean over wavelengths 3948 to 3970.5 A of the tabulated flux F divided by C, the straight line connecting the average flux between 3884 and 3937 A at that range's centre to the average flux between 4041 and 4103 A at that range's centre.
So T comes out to 0.28 mag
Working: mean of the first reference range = 0.891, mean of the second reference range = 1.65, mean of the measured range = 0.858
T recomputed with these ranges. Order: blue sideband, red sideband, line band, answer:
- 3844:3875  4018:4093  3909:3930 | 0.18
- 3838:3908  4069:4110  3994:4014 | -0.13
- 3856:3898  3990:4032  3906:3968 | 0.38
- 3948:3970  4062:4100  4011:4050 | -0.20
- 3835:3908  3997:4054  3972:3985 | 0.19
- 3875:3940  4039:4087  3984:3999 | -0.22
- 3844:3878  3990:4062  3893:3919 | -0.02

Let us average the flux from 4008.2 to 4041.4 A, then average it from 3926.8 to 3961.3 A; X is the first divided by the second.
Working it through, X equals 2.13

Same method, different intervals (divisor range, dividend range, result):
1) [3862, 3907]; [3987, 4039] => 1.75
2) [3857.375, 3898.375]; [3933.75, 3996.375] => 1.13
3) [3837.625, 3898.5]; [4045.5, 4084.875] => 1.78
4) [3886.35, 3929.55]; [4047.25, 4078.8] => 1.58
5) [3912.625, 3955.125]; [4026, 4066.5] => 1.94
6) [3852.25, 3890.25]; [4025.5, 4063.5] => 1.93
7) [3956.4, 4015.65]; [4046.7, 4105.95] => 1.33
